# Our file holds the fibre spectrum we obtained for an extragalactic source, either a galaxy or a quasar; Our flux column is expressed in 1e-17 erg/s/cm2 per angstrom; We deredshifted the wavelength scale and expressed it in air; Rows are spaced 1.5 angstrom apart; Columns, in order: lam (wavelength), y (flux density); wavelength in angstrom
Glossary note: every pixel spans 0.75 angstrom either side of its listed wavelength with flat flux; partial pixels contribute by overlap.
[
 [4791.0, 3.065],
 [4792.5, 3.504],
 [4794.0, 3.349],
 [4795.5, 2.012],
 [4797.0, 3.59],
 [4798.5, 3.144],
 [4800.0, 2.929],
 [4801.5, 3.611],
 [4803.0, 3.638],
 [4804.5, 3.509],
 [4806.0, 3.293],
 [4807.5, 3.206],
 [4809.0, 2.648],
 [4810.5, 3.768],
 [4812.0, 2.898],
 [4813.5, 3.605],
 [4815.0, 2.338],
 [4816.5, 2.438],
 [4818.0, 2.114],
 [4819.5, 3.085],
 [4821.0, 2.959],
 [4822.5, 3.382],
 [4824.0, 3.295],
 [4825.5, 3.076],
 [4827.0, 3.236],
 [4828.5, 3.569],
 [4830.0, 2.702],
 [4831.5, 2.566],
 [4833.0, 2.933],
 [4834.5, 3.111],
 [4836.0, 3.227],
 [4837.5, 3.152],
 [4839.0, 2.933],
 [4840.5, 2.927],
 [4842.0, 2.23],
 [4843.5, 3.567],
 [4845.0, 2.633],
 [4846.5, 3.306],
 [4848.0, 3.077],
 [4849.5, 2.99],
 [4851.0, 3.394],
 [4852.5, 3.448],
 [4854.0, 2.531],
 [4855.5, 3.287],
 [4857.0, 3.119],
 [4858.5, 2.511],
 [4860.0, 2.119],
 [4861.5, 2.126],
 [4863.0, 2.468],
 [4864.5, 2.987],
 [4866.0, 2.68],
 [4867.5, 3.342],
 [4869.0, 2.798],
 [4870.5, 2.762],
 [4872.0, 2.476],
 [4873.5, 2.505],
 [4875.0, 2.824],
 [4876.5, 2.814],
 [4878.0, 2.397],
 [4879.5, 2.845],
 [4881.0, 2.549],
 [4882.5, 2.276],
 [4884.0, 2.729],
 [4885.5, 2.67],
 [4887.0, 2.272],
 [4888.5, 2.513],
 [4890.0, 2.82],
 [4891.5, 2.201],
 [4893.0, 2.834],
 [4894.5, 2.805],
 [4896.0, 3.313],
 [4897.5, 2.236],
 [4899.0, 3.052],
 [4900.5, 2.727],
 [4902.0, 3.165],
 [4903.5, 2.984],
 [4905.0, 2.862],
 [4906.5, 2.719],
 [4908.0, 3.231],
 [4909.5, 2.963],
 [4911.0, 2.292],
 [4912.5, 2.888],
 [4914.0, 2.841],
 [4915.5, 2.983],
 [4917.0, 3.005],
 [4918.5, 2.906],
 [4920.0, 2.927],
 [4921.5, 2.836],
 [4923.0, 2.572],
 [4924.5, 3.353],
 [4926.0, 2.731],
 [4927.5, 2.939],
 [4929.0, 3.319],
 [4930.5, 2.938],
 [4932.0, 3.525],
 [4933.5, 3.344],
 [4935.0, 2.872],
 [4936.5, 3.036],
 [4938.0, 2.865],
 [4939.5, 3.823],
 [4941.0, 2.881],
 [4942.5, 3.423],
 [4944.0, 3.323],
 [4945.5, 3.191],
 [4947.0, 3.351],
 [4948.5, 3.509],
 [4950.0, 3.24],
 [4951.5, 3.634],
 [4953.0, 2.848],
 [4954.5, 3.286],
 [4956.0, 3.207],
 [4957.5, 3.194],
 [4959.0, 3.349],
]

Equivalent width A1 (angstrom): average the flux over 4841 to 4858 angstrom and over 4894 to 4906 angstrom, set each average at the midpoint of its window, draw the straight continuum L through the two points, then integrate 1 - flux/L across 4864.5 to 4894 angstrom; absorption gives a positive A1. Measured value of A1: 2.96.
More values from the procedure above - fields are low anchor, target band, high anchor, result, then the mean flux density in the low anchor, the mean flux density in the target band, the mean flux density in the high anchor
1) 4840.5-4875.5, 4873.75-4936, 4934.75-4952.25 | 5.0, 2.84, 2.83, 3.27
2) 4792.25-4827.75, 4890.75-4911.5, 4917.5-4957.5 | 2.1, 3.1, 2.82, 3.15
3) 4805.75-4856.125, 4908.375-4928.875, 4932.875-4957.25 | 2.0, 3.02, 2.88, 3.24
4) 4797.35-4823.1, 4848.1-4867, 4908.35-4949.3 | 1.6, 3.1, 2.82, 3.06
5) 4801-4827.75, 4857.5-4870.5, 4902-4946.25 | 1.8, 3.11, 2.65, 3.02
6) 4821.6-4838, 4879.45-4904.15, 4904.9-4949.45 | 3.0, 3.11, 2.7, 3.05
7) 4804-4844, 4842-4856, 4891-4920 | -0.5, 3.02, 3.09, 2.85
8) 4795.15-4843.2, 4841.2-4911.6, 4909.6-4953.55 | 6.6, 3.05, 2.78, 3.08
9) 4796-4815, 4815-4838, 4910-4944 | 1.8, 3.26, 2.97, 3.02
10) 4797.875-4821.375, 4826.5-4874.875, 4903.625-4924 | 1.6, 3.08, 2.89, 2.86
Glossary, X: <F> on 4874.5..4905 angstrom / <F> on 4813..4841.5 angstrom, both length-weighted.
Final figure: 0.91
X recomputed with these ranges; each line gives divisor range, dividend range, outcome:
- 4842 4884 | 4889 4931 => 1.03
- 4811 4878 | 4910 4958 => 1.07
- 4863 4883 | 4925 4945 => 1.17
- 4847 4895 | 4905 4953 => 1.13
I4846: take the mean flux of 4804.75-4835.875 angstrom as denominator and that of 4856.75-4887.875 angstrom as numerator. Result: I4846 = 0.87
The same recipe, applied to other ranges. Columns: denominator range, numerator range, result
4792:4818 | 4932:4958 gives 1.04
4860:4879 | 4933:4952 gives 1.23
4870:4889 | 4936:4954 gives 1.26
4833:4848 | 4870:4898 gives 0.87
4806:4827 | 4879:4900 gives 0.88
